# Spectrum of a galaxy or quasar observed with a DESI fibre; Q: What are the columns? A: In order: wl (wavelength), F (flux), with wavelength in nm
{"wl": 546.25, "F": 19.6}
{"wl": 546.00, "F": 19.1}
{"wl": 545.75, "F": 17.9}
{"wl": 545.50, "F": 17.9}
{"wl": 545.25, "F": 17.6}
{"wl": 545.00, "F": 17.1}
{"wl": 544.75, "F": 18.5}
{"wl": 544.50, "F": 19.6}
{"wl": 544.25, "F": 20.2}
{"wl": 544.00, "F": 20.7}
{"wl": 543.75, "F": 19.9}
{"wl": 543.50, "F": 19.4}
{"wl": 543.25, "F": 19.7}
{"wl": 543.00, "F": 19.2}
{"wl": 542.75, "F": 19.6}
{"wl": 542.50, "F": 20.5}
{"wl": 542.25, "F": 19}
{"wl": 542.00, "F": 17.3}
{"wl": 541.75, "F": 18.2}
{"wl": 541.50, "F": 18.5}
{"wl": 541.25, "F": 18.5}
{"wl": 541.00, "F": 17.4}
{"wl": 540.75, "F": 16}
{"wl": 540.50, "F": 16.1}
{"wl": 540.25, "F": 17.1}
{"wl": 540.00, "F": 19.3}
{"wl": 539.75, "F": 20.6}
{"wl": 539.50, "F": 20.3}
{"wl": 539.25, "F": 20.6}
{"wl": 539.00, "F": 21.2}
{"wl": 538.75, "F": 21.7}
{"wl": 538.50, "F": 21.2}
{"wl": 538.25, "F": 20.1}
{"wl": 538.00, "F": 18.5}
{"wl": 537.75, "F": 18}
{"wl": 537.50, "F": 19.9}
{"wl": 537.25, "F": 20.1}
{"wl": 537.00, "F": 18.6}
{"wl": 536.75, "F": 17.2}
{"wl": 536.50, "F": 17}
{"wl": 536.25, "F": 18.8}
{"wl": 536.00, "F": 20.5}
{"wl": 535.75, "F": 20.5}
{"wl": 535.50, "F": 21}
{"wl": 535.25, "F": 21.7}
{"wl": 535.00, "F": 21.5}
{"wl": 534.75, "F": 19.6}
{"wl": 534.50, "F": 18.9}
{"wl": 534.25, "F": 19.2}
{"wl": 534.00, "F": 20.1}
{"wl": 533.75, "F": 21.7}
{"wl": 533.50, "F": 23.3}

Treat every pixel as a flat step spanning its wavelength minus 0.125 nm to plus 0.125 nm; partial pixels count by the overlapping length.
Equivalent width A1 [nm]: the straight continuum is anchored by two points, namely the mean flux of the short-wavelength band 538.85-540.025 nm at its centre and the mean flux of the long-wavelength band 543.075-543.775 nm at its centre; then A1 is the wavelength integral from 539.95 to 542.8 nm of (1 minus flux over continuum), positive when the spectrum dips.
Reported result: 0.29 nm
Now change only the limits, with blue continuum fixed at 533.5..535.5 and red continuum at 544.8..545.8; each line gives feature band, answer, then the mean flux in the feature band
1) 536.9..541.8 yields 0.05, 19.1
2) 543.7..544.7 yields -0.11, 20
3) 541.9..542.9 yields -0.04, 19.1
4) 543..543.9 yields -0.07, 19.6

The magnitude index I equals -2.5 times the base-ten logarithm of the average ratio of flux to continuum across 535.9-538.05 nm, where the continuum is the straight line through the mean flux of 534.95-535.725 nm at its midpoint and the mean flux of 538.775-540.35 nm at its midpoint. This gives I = 0.113 mag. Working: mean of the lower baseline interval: 21.3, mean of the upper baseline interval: 20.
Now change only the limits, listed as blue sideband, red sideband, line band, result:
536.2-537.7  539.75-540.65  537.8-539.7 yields -0.126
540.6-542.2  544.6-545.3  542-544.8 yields -0.106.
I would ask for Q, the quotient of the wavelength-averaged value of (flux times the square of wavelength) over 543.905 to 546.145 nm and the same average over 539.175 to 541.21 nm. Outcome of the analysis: 1.04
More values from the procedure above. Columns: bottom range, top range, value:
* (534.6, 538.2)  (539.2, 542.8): 0.97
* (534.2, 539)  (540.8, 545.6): 0.98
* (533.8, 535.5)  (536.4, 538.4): 0.93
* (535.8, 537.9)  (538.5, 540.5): 1.07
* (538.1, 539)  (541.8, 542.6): 0.91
